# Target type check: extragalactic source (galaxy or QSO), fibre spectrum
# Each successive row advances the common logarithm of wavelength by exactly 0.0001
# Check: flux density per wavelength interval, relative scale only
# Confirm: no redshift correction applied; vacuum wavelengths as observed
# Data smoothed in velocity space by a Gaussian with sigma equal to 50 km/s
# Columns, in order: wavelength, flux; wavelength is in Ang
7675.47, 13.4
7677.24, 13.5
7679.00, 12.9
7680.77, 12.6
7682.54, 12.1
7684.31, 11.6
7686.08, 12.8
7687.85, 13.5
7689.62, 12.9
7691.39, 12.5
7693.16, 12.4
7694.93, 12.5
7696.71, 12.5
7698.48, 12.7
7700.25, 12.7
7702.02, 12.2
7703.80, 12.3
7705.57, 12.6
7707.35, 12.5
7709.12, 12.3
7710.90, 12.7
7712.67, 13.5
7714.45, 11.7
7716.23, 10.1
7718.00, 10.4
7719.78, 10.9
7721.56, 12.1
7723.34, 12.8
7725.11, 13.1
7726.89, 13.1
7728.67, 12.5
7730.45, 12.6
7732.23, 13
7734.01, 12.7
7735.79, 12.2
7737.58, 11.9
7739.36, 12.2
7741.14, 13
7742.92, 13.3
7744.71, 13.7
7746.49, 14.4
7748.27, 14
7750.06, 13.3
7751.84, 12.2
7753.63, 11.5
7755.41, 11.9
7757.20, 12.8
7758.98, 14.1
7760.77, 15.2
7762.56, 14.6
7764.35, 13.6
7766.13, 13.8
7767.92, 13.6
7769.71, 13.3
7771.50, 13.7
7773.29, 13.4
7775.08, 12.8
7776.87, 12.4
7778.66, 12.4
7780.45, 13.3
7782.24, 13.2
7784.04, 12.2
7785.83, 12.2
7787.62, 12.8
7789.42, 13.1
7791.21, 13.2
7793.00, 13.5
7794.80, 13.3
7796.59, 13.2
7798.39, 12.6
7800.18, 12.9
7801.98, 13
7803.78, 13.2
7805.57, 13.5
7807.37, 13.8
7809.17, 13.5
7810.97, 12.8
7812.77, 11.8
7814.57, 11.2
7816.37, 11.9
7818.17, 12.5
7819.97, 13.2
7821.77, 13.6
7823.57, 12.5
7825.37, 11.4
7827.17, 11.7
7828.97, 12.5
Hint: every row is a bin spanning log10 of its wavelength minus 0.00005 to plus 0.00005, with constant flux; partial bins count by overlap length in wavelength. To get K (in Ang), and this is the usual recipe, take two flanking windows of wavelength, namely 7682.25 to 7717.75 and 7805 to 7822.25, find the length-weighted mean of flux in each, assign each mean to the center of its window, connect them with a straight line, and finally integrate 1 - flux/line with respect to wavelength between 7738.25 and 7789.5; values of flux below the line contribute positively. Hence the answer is -2.40 Ang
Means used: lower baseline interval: 12.4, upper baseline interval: 12.7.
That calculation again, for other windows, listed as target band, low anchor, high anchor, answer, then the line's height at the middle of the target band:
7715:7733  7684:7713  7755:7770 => 1.39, 13.1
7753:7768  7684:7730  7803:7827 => -1.17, 12.5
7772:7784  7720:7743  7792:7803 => 0.04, 12.9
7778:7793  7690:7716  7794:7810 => 0.28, 13.1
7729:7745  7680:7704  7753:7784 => 0.33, 13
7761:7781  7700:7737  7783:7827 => -1.34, 12.6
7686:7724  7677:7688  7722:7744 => 1.10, 12.7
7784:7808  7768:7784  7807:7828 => -0.56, 12.8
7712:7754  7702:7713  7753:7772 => 1.56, 13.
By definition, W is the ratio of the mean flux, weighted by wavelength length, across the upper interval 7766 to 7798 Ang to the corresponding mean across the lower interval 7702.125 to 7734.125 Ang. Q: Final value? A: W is 1.1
